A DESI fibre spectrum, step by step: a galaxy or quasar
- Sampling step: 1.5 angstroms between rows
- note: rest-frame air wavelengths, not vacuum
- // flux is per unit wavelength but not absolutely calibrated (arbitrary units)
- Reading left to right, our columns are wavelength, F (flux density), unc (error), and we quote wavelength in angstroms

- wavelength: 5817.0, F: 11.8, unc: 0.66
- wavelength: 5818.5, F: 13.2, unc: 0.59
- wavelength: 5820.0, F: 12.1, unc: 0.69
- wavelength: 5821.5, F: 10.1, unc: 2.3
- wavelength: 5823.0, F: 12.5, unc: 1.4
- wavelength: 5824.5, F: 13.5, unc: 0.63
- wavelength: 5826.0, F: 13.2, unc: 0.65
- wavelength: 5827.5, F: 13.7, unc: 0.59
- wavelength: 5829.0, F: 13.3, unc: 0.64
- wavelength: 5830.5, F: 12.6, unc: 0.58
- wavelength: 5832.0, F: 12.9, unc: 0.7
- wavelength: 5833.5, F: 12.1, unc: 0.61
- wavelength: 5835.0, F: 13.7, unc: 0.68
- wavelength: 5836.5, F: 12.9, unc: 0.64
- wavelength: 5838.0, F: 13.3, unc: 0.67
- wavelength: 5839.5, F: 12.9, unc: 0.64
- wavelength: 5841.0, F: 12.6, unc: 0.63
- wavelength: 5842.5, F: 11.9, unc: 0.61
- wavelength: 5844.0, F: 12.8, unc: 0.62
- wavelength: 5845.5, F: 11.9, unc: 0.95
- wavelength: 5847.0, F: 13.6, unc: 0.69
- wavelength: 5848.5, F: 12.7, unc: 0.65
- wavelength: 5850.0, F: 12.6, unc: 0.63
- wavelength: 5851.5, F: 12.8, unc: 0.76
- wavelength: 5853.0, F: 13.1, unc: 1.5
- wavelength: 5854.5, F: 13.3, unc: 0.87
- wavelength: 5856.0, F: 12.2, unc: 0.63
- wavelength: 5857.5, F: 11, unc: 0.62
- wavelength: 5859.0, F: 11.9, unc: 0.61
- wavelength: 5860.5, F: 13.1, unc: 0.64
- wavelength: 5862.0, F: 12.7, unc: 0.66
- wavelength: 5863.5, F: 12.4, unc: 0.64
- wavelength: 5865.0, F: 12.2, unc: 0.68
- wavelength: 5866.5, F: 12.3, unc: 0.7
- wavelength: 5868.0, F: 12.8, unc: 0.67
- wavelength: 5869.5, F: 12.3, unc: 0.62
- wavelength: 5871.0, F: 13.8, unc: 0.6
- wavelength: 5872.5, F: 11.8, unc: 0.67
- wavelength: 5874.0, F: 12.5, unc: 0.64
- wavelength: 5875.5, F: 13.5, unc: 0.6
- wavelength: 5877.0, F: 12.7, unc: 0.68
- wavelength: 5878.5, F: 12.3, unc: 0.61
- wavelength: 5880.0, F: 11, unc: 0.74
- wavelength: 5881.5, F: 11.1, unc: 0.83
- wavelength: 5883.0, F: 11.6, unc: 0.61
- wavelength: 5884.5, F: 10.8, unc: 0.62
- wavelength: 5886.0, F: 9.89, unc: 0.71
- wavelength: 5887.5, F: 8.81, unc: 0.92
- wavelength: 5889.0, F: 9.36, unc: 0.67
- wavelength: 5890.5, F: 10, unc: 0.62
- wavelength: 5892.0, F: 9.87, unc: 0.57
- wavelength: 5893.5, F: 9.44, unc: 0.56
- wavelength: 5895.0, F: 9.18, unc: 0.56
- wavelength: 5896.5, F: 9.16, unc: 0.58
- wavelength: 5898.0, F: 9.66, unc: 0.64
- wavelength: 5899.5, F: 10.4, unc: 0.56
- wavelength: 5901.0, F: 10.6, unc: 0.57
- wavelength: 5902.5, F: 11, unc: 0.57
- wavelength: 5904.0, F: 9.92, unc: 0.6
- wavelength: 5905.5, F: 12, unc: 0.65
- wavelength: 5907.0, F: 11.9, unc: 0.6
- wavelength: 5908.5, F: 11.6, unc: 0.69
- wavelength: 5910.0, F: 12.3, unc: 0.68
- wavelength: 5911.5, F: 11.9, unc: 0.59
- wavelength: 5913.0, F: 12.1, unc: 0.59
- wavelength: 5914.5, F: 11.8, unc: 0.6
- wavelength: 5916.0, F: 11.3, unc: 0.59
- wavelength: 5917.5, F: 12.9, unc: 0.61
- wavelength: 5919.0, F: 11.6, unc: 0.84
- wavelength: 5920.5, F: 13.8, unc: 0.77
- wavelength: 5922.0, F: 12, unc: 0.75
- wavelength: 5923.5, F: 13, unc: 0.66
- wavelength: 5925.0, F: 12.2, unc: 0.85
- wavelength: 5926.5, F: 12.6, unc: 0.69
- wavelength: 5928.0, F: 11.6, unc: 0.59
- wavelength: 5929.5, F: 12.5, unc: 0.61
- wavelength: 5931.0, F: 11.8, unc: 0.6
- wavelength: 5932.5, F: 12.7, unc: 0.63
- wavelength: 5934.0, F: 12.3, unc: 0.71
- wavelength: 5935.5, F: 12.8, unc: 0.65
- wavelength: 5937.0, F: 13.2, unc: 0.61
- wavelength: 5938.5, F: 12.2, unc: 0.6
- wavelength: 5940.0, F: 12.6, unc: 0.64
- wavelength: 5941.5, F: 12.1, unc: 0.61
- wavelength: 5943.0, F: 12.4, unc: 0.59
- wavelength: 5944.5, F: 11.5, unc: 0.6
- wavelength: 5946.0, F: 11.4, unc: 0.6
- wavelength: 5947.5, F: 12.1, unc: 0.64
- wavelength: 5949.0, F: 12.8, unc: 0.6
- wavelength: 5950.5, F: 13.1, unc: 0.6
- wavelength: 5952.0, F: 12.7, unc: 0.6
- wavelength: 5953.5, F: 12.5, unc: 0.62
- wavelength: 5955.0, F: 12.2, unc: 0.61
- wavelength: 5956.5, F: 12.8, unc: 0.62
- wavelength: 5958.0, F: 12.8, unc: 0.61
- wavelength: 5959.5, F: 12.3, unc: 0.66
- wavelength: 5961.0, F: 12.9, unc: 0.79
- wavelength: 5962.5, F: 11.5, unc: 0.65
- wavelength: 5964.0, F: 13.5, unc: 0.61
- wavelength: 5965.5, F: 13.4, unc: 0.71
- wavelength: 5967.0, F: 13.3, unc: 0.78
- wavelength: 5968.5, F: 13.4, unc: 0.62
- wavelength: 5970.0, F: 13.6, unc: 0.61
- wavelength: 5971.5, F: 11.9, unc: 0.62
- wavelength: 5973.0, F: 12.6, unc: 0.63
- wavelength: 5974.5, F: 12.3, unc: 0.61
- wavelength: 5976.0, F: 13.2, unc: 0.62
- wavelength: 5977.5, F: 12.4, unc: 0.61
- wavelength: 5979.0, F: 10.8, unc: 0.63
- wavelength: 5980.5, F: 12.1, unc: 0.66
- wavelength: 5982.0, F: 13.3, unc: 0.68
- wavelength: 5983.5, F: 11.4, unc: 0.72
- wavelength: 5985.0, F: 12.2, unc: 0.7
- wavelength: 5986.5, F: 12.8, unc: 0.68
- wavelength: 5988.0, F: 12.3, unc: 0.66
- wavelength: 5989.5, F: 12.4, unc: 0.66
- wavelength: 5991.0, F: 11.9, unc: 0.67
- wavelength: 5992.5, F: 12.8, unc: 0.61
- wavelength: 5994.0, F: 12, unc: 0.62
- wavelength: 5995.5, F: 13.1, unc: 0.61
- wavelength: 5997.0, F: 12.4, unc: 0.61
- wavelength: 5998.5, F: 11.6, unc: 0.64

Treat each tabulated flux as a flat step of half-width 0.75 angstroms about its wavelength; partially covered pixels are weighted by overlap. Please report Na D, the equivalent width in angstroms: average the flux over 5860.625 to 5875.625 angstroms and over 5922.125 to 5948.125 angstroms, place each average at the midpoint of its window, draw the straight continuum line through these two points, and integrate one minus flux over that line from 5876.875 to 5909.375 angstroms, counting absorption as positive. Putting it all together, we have 5.1 angstroms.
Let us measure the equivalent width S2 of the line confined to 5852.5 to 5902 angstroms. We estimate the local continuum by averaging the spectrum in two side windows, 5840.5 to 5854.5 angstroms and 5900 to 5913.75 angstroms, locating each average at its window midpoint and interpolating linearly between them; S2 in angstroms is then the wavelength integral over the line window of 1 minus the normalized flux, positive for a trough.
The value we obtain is 2.8 angstroms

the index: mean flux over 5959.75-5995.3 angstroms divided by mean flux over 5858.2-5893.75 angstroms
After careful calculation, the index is 1.08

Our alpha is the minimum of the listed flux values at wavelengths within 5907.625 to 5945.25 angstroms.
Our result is 11.3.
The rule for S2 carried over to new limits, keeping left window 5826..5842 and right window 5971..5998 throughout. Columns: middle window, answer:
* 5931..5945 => 0.14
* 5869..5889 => 1.86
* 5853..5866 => 0.49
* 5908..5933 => 0.77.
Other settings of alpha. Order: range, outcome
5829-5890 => 8.81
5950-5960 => 12.2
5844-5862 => 11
